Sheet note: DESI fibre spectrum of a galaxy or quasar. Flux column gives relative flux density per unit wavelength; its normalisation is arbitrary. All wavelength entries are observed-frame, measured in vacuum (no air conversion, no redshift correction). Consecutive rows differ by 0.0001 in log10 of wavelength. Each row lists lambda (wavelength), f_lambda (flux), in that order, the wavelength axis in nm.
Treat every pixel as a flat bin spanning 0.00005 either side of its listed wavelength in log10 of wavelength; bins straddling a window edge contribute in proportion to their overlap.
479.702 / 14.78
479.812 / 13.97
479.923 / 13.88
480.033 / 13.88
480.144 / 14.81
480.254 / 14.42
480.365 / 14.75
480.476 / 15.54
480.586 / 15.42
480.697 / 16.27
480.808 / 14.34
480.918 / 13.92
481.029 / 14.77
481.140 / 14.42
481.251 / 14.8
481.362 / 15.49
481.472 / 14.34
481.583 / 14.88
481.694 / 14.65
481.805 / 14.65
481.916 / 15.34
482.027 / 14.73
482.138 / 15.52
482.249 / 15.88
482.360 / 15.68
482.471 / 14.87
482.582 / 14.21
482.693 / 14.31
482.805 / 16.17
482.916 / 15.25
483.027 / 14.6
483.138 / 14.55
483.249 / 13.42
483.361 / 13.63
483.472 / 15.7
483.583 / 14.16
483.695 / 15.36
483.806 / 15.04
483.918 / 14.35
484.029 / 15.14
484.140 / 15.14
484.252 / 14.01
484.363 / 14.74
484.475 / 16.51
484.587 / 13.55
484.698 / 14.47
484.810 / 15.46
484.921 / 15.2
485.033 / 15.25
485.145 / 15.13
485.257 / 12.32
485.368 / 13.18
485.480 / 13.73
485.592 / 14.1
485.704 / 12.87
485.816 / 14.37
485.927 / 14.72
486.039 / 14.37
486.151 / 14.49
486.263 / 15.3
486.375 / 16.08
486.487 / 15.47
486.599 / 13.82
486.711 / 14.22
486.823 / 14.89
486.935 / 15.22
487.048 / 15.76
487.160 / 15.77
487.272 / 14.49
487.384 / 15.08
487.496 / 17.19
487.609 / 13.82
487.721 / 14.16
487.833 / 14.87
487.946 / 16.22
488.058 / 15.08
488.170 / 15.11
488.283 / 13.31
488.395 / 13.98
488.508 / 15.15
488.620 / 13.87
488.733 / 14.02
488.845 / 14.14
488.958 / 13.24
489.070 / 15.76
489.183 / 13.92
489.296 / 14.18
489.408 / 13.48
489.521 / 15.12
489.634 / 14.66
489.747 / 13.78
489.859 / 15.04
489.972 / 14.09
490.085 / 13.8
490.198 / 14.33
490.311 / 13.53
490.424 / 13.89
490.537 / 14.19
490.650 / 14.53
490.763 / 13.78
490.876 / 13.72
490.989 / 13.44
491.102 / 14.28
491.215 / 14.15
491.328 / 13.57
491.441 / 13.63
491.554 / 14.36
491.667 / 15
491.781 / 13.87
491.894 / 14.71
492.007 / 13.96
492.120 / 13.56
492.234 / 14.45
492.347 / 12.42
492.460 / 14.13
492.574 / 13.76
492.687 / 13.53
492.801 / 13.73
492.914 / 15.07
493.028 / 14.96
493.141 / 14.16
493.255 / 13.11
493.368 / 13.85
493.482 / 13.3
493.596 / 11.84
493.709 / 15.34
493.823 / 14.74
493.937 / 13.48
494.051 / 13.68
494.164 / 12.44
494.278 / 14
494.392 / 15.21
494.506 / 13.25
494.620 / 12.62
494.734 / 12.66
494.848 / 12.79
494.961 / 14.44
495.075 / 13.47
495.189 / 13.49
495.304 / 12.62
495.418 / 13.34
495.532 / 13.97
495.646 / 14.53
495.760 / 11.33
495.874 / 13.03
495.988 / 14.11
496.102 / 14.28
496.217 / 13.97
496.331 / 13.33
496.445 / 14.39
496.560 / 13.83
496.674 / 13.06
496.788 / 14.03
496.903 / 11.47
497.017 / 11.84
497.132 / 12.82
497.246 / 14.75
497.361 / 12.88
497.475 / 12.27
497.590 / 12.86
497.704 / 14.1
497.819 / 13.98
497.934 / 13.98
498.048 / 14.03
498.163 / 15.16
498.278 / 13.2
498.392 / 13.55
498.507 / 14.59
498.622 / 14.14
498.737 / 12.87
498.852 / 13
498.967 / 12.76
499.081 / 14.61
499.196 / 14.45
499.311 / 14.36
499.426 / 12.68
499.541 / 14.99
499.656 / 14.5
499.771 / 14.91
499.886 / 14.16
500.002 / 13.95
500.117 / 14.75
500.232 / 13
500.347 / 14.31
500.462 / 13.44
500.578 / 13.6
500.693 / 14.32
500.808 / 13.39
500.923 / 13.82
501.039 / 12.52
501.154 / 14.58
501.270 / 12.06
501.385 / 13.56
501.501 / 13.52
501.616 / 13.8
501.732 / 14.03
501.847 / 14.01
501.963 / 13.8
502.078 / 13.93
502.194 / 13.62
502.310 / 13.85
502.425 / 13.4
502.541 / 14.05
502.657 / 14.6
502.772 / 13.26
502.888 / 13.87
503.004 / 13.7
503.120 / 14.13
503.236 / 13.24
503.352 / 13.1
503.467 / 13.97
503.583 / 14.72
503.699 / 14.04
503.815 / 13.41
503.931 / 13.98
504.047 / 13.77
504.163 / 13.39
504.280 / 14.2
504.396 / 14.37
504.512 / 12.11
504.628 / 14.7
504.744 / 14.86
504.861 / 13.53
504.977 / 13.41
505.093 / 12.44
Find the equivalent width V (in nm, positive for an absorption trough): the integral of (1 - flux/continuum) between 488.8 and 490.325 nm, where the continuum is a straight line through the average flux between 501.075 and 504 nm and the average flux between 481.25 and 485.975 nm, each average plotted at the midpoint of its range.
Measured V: 0.02 nm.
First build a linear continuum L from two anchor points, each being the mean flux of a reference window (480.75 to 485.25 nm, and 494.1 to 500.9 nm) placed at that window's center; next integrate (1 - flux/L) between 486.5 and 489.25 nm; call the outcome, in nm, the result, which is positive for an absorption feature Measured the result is -0.06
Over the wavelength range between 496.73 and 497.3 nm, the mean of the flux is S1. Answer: 13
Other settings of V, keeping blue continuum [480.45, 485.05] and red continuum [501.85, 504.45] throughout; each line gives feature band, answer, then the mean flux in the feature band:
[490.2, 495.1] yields 0.186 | 13.8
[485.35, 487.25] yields 0.009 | 14.6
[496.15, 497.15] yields 0.067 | 13.2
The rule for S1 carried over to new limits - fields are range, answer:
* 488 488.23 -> 15.1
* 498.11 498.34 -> 14.2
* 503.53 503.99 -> 14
